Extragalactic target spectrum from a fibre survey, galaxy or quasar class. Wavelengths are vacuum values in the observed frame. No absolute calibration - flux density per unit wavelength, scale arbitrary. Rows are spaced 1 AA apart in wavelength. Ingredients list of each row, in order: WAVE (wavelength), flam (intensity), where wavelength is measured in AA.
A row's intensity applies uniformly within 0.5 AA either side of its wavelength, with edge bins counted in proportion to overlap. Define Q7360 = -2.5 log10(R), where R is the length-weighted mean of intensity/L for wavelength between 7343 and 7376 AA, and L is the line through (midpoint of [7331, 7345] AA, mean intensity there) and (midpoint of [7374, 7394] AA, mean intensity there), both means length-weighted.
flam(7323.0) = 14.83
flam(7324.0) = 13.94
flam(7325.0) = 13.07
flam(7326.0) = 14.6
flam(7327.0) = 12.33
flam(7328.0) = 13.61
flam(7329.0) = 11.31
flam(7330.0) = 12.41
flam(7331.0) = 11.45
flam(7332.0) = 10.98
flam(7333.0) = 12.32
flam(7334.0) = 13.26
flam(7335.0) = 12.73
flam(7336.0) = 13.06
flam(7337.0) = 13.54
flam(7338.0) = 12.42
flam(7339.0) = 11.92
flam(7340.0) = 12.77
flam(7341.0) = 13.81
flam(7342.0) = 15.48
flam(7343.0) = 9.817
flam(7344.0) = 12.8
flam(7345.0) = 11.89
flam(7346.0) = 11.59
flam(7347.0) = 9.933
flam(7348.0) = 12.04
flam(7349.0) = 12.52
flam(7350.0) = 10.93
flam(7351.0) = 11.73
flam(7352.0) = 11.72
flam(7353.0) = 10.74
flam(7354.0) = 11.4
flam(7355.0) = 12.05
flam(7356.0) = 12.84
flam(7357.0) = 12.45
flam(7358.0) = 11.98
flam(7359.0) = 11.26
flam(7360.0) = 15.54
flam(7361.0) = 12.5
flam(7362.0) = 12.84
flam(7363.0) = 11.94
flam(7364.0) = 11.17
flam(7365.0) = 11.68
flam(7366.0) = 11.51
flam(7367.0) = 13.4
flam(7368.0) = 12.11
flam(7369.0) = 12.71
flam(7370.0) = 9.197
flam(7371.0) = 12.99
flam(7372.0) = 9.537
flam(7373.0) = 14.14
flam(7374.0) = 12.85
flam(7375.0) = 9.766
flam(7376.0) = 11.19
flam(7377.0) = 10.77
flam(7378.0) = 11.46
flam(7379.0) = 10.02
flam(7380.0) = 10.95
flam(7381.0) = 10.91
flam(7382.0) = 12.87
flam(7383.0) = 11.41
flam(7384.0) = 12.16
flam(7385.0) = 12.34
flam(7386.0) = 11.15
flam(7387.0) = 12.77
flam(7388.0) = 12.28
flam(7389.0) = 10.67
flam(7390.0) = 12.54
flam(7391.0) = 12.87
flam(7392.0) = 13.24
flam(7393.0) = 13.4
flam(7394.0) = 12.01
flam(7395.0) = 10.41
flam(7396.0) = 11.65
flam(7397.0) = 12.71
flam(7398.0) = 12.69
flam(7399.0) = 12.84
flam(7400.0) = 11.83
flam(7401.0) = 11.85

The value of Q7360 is 0.03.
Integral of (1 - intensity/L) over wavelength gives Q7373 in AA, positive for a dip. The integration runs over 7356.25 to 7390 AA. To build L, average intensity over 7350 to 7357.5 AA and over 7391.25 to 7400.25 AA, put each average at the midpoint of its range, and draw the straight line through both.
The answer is 0.5 AA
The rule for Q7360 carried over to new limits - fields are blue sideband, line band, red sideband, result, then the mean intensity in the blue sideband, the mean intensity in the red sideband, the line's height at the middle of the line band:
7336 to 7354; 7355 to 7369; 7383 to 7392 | -0.026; 12.1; 12.1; 12.1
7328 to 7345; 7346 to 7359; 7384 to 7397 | 0.066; 12.5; 12.1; 12.4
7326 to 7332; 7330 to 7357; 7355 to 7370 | 0.014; 12.3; 12.3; 12.3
